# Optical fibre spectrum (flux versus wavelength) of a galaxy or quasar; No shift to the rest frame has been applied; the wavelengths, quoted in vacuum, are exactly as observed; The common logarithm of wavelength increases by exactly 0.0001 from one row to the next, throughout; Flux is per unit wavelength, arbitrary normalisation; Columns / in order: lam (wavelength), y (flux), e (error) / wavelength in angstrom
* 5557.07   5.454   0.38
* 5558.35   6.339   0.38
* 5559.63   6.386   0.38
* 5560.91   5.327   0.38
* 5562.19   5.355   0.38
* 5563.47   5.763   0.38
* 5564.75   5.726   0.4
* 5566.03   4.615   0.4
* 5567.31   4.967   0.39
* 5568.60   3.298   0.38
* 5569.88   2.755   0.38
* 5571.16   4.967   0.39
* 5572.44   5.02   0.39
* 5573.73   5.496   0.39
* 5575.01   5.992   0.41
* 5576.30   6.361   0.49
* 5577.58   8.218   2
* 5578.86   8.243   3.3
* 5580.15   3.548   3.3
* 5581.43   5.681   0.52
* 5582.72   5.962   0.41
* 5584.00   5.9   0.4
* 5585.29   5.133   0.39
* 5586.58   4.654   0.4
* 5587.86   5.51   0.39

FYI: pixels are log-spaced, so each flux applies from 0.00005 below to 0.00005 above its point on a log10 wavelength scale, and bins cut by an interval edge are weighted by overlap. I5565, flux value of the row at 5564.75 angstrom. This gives 5.726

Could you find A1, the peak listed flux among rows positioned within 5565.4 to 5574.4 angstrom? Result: 5.496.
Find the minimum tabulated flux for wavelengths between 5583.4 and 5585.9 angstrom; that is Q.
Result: 5.133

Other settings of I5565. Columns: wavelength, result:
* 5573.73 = 5.496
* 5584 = 5.9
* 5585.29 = 5.133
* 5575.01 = 5.992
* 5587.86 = 5.51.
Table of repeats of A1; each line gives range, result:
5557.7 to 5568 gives 6.386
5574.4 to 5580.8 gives 8.243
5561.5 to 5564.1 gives 5.763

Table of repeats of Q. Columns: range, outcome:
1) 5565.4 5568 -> 4.615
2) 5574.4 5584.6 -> 3.548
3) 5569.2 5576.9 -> 2.755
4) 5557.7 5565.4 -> 5.327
